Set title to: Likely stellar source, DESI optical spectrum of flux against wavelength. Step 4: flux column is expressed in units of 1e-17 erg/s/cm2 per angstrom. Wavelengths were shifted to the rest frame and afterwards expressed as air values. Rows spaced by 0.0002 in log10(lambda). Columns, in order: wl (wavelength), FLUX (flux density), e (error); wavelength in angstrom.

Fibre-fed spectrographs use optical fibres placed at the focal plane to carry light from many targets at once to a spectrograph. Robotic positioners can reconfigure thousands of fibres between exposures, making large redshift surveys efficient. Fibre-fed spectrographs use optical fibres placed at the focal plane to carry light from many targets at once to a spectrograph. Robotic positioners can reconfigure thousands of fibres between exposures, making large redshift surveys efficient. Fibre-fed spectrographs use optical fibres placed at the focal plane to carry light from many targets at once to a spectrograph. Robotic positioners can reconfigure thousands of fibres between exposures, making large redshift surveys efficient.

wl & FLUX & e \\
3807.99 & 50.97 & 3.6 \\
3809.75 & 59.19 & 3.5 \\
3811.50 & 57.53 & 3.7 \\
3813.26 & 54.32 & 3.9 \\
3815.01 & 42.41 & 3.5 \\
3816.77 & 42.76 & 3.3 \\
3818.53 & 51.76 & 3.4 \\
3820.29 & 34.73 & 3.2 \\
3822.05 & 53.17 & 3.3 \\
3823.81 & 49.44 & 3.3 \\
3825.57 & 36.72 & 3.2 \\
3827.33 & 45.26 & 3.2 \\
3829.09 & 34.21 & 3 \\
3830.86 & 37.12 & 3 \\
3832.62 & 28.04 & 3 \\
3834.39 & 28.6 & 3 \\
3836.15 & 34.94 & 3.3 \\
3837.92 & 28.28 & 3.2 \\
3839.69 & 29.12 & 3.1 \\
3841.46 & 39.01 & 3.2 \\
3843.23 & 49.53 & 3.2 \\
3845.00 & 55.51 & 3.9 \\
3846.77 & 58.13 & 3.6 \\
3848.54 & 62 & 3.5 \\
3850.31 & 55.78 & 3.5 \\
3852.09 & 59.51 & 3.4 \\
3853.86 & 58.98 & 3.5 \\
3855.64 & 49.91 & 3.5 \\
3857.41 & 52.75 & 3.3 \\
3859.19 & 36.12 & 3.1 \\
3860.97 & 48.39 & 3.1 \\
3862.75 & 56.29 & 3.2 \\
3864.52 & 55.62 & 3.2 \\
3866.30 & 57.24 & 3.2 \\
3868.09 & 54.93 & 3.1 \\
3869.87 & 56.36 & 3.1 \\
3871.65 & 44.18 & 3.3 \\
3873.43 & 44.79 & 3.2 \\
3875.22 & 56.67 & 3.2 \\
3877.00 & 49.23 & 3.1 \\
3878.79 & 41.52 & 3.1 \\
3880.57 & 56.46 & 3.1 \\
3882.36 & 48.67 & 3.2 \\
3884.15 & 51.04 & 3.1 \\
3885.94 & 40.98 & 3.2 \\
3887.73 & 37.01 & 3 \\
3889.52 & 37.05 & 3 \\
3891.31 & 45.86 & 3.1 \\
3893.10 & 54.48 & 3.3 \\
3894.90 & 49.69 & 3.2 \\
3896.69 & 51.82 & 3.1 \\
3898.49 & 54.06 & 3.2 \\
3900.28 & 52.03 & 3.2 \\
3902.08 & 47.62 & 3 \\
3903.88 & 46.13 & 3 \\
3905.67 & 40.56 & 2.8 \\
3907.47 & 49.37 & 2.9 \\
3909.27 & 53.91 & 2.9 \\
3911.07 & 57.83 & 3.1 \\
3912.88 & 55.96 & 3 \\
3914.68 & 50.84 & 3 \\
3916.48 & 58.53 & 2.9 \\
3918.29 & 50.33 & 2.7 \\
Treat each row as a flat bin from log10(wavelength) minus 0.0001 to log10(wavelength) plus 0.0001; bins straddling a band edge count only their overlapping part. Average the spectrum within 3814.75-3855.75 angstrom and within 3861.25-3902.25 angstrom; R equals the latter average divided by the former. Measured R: 1.1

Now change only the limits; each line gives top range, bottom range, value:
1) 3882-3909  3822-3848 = 1.17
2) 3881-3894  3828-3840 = 1.43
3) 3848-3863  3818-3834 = 1.31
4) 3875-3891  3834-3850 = 1.05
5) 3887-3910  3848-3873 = 0.90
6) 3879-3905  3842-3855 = 0.85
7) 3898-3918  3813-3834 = 1.23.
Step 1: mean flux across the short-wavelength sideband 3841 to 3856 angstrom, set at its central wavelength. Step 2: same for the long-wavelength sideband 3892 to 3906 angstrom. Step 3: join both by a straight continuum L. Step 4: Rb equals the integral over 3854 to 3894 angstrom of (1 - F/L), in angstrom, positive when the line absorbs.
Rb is 2.5 angstrom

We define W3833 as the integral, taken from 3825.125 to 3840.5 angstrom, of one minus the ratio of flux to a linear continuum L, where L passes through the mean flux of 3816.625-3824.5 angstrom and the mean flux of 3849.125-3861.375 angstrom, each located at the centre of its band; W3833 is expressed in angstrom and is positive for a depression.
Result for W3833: 4.73 angstrom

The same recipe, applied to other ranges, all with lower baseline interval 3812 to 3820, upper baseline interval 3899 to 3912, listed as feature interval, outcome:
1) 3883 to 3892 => 1.2 angstrom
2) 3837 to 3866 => -0.9 angstrom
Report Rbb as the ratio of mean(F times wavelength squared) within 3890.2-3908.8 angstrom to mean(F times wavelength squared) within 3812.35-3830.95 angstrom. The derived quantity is 1.2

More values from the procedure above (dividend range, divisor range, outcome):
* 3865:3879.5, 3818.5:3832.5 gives 1.26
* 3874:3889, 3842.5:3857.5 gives 0.86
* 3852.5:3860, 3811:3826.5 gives 1.10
